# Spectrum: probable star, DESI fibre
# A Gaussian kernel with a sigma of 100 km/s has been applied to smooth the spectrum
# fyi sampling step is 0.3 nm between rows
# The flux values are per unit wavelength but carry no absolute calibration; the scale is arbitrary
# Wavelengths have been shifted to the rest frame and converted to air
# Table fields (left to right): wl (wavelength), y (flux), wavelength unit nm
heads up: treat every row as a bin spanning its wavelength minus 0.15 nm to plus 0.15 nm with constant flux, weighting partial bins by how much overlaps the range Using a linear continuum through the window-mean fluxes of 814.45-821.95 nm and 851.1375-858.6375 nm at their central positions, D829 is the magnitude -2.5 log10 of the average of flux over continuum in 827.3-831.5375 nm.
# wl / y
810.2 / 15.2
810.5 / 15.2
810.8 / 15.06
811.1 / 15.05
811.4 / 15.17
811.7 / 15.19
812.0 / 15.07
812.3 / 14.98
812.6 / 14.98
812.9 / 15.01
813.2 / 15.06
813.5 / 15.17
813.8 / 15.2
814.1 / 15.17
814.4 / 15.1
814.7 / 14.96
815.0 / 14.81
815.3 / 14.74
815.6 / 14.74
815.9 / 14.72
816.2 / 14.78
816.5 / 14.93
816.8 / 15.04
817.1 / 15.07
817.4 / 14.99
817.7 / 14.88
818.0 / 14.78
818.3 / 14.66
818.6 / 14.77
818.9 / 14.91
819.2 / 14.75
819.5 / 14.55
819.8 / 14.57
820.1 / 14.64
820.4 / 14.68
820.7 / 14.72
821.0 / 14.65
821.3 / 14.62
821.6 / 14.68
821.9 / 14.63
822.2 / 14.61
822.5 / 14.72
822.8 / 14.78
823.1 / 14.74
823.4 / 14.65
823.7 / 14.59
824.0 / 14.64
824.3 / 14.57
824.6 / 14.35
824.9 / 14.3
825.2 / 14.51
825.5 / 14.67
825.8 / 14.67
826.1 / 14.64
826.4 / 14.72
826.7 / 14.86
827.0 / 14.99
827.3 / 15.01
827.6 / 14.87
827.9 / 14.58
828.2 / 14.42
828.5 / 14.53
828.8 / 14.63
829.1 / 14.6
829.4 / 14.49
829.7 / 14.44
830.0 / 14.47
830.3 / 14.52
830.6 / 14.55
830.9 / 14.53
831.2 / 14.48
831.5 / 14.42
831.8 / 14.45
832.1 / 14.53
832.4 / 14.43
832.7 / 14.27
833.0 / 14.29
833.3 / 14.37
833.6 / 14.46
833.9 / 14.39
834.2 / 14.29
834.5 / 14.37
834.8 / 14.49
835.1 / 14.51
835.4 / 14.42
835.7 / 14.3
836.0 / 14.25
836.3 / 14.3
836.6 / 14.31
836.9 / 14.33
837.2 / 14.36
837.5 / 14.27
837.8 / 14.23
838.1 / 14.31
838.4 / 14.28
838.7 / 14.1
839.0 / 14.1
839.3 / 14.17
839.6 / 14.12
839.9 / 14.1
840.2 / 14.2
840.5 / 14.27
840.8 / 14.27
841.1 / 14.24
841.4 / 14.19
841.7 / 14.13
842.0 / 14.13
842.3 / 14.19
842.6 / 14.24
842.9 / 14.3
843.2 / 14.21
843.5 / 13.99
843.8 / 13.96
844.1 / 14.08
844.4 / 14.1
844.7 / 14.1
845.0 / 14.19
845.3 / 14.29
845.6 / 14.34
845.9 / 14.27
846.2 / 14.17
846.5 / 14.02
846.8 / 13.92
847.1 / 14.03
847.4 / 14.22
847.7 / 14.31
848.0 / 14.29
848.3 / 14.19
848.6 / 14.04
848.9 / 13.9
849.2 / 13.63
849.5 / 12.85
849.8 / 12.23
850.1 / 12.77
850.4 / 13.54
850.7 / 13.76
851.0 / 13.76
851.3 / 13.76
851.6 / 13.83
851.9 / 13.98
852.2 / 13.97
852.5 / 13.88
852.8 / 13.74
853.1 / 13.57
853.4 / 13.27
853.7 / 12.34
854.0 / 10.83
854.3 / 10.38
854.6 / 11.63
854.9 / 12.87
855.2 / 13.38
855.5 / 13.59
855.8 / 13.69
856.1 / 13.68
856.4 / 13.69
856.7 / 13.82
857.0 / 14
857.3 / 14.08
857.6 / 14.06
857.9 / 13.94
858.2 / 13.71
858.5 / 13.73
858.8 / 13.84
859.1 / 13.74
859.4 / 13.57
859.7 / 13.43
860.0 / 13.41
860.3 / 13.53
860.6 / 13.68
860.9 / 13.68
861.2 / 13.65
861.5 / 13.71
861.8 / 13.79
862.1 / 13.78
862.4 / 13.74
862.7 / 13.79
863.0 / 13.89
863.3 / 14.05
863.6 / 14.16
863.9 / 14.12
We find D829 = -0.02 mag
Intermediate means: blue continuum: 14.8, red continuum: 13.3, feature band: 14.6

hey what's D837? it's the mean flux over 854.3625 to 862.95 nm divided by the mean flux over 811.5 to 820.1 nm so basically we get 0.9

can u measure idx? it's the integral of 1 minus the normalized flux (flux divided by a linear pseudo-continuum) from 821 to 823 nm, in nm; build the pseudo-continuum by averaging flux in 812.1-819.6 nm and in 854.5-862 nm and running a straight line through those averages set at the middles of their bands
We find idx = 0.007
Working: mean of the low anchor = 14.9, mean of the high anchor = 13.6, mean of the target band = 14.7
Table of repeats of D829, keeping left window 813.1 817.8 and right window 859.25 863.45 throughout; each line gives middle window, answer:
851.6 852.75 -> 0.00 mag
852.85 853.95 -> 0.08 mag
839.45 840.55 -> 0.01 mag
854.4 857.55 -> 0.03 mag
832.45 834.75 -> 0.01 mag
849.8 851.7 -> 0.04 mag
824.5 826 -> 0.01 mag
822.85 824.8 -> 0.01 mag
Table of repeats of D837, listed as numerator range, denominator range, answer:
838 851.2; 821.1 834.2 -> 0.96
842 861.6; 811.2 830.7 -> 0.93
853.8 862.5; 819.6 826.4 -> 0.92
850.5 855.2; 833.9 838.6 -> 0.91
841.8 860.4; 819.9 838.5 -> 0.94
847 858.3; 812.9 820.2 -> 0.90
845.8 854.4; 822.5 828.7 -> 0.92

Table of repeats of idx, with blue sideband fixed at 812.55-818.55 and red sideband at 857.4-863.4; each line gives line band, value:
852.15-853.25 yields 0.01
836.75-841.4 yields 0.03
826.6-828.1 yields -0.02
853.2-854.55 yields 0.21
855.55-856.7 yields 0.01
